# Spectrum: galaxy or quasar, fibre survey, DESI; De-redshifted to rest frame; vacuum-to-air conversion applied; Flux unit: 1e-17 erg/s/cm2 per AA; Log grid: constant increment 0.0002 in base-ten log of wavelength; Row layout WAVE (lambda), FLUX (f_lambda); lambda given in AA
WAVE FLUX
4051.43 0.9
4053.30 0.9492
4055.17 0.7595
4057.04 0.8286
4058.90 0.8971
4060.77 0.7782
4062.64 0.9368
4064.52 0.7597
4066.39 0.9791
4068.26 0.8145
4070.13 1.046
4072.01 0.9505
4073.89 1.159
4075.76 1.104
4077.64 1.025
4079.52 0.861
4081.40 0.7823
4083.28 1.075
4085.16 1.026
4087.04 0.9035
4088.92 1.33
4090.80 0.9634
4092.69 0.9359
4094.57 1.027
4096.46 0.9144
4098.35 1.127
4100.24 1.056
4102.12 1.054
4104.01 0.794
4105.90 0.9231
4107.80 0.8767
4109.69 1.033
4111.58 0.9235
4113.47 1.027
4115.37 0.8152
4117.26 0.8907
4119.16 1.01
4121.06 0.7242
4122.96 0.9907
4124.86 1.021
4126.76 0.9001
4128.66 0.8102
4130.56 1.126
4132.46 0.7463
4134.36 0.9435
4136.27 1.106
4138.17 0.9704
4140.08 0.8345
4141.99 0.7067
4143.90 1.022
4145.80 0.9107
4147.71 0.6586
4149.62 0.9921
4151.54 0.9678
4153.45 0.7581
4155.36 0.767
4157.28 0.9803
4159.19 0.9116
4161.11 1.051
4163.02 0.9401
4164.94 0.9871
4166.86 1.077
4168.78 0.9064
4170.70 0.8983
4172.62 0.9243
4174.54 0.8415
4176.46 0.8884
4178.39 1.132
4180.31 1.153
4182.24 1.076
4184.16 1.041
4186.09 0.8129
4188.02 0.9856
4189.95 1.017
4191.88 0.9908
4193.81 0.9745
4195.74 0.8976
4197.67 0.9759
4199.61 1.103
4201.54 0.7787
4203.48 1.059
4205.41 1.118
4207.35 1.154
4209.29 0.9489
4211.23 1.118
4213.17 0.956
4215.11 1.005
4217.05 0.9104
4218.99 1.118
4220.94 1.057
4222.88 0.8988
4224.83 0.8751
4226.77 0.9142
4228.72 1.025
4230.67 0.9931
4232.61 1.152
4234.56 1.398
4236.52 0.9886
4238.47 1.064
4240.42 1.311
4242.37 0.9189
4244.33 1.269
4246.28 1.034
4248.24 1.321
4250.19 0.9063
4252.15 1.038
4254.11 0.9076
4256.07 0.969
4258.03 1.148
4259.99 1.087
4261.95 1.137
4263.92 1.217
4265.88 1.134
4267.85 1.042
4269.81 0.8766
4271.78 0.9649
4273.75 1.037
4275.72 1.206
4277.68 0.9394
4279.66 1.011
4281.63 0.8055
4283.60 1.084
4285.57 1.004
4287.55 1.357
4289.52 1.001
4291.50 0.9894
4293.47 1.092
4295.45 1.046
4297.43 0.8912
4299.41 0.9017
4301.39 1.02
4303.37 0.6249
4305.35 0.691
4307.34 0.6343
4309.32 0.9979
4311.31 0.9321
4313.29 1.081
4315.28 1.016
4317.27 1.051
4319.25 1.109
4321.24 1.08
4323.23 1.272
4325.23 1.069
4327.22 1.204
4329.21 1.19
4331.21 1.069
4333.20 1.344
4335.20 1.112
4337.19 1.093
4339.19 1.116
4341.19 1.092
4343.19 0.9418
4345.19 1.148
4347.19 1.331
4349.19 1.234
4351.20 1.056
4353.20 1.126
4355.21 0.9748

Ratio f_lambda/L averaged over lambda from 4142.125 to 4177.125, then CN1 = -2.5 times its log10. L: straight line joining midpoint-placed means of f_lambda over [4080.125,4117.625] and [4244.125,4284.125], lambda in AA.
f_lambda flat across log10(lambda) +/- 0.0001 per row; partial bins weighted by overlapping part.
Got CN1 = 0.10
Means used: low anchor 0.974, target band 0.911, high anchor 1.05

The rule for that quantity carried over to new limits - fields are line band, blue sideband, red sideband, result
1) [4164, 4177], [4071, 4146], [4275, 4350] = 0.06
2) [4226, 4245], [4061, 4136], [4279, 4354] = -0.09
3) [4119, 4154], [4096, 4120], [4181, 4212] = 0.08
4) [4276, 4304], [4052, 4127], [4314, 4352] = 0.11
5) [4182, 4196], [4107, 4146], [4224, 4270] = 0.03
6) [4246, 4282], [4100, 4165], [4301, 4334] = -0.06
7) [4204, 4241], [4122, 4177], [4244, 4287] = -0.05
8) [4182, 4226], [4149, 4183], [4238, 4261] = 0.02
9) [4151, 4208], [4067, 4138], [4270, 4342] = 0.02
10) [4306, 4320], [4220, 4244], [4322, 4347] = 0.17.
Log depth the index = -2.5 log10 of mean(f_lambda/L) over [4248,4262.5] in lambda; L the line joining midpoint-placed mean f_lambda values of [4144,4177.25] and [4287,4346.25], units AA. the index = -0.065 mag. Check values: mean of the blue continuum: 0.913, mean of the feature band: 1.05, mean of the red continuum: 1.04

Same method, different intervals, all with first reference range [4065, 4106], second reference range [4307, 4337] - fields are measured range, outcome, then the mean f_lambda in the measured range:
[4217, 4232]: 0.07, 0.982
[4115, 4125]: 0.12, 0.905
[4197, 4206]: 0.04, 1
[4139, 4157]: 0.19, 0.852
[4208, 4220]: 0.03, 1.01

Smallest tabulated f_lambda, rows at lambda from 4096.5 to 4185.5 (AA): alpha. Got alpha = 0.6586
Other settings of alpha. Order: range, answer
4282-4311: 0.6249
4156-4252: 0.7787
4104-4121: 0.794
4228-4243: 0.9189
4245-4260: 0.9063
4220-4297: 0.8055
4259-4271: 0.8766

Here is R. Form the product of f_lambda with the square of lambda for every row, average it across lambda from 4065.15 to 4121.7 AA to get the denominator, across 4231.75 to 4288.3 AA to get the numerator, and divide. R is 1.20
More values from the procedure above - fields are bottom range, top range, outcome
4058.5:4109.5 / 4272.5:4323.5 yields 1.13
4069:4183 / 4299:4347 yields 1.20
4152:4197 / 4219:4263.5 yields 1.15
